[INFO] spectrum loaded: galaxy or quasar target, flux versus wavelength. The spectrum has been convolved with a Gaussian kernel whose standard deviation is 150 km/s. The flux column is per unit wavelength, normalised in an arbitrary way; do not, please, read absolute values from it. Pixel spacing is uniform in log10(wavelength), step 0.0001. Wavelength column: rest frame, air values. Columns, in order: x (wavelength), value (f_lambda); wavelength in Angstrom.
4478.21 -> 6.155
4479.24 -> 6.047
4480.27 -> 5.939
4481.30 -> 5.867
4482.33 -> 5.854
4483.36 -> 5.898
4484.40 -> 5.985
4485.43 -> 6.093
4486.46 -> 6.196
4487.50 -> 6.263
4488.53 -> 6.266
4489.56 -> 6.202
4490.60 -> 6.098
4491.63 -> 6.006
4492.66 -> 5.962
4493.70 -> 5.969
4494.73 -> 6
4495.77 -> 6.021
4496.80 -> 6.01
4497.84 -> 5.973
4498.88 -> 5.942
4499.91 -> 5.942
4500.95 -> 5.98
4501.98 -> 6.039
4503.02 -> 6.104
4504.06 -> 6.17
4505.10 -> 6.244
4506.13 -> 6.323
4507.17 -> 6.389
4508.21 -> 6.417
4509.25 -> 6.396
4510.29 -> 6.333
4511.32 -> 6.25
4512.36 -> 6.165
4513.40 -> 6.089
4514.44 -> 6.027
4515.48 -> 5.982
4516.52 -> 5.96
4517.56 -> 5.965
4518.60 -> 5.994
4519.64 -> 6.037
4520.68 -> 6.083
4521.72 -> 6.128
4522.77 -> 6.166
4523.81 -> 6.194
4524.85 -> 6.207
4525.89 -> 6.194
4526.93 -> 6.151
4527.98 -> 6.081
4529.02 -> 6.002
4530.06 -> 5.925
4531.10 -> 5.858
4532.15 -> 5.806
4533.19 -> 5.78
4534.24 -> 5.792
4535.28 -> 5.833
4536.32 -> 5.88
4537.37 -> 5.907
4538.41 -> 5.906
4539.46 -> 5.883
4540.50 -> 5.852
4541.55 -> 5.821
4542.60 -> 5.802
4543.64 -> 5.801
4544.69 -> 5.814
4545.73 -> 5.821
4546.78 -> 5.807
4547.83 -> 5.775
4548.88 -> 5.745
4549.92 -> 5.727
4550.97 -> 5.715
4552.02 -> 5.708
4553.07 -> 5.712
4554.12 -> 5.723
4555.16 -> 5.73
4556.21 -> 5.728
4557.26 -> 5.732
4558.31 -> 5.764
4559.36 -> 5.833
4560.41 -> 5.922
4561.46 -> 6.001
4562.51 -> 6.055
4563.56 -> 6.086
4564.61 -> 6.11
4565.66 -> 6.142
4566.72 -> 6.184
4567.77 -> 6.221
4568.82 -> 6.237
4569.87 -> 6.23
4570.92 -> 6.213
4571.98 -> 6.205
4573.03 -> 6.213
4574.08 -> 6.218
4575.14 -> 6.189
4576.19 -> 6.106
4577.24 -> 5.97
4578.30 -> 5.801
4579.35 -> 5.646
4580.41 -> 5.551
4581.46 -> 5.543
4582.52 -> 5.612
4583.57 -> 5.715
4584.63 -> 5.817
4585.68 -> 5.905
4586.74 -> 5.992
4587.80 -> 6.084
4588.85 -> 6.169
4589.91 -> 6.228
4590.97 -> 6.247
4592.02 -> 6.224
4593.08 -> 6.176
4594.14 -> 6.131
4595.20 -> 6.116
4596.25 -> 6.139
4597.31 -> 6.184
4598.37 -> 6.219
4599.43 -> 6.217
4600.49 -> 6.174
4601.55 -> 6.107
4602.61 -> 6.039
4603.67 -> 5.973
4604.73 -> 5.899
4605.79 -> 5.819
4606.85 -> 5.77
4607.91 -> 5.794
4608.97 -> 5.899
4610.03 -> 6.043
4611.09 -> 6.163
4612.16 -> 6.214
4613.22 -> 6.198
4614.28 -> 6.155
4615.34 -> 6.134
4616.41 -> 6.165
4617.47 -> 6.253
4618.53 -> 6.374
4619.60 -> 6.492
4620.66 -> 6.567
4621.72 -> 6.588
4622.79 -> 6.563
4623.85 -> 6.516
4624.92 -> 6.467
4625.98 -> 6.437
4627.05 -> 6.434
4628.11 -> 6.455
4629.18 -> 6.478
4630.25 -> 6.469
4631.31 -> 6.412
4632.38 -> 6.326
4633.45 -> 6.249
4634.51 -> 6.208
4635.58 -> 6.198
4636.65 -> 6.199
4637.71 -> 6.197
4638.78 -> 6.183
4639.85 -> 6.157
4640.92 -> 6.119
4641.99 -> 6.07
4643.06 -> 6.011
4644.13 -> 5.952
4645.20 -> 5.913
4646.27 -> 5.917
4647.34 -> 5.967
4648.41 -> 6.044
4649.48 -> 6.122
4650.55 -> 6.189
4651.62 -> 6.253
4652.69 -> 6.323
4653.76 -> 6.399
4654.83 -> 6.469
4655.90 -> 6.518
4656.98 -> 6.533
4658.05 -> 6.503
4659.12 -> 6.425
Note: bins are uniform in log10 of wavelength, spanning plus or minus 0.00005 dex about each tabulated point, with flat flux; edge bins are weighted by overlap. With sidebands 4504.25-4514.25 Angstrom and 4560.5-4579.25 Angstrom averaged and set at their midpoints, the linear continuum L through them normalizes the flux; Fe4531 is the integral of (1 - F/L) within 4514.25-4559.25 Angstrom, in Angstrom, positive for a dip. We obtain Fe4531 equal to 2.2 Angstrom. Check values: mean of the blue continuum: 6.28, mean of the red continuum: 6.11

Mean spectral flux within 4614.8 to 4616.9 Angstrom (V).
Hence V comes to 6.14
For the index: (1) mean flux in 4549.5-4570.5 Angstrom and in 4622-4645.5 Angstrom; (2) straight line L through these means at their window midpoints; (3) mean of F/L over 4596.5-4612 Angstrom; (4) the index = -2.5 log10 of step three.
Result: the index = 0.02 mag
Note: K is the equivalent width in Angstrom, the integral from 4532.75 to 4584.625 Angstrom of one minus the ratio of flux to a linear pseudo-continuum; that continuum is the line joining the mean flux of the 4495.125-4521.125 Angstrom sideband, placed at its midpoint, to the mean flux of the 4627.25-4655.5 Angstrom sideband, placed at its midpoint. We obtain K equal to 2.2 Angstrom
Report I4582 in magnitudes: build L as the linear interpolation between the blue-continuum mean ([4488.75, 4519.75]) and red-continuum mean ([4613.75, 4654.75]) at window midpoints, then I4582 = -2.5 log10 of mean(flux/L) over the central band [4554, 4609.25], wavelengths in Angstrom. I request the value 0.035 mag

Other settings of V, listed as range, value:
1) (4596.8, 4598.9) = 6.2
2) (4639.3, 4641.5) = 6.12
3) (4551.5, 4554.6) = 5.71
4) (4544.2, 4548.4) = 5.8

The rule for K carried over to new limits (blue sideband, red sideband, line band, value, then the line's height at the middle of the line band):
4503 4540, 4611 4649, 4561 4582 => 0.4 Angstrom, 6.16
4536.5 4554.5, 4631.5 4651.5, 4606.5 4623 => -0.5 Angstrom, 6.03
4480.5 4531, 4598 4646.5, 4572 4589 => 0.7 Angstrom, 6.16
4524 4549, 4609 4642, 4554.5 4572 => 0.0 Angstrom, 6.02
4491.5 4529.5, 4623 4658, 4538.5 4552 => 0.8 Angstrom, 6.15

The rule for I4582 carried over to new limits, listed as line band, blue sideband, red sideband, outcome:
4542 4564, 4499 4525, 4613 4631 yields 0.08 mag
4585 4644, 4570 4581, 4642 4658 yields -0.02 mag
